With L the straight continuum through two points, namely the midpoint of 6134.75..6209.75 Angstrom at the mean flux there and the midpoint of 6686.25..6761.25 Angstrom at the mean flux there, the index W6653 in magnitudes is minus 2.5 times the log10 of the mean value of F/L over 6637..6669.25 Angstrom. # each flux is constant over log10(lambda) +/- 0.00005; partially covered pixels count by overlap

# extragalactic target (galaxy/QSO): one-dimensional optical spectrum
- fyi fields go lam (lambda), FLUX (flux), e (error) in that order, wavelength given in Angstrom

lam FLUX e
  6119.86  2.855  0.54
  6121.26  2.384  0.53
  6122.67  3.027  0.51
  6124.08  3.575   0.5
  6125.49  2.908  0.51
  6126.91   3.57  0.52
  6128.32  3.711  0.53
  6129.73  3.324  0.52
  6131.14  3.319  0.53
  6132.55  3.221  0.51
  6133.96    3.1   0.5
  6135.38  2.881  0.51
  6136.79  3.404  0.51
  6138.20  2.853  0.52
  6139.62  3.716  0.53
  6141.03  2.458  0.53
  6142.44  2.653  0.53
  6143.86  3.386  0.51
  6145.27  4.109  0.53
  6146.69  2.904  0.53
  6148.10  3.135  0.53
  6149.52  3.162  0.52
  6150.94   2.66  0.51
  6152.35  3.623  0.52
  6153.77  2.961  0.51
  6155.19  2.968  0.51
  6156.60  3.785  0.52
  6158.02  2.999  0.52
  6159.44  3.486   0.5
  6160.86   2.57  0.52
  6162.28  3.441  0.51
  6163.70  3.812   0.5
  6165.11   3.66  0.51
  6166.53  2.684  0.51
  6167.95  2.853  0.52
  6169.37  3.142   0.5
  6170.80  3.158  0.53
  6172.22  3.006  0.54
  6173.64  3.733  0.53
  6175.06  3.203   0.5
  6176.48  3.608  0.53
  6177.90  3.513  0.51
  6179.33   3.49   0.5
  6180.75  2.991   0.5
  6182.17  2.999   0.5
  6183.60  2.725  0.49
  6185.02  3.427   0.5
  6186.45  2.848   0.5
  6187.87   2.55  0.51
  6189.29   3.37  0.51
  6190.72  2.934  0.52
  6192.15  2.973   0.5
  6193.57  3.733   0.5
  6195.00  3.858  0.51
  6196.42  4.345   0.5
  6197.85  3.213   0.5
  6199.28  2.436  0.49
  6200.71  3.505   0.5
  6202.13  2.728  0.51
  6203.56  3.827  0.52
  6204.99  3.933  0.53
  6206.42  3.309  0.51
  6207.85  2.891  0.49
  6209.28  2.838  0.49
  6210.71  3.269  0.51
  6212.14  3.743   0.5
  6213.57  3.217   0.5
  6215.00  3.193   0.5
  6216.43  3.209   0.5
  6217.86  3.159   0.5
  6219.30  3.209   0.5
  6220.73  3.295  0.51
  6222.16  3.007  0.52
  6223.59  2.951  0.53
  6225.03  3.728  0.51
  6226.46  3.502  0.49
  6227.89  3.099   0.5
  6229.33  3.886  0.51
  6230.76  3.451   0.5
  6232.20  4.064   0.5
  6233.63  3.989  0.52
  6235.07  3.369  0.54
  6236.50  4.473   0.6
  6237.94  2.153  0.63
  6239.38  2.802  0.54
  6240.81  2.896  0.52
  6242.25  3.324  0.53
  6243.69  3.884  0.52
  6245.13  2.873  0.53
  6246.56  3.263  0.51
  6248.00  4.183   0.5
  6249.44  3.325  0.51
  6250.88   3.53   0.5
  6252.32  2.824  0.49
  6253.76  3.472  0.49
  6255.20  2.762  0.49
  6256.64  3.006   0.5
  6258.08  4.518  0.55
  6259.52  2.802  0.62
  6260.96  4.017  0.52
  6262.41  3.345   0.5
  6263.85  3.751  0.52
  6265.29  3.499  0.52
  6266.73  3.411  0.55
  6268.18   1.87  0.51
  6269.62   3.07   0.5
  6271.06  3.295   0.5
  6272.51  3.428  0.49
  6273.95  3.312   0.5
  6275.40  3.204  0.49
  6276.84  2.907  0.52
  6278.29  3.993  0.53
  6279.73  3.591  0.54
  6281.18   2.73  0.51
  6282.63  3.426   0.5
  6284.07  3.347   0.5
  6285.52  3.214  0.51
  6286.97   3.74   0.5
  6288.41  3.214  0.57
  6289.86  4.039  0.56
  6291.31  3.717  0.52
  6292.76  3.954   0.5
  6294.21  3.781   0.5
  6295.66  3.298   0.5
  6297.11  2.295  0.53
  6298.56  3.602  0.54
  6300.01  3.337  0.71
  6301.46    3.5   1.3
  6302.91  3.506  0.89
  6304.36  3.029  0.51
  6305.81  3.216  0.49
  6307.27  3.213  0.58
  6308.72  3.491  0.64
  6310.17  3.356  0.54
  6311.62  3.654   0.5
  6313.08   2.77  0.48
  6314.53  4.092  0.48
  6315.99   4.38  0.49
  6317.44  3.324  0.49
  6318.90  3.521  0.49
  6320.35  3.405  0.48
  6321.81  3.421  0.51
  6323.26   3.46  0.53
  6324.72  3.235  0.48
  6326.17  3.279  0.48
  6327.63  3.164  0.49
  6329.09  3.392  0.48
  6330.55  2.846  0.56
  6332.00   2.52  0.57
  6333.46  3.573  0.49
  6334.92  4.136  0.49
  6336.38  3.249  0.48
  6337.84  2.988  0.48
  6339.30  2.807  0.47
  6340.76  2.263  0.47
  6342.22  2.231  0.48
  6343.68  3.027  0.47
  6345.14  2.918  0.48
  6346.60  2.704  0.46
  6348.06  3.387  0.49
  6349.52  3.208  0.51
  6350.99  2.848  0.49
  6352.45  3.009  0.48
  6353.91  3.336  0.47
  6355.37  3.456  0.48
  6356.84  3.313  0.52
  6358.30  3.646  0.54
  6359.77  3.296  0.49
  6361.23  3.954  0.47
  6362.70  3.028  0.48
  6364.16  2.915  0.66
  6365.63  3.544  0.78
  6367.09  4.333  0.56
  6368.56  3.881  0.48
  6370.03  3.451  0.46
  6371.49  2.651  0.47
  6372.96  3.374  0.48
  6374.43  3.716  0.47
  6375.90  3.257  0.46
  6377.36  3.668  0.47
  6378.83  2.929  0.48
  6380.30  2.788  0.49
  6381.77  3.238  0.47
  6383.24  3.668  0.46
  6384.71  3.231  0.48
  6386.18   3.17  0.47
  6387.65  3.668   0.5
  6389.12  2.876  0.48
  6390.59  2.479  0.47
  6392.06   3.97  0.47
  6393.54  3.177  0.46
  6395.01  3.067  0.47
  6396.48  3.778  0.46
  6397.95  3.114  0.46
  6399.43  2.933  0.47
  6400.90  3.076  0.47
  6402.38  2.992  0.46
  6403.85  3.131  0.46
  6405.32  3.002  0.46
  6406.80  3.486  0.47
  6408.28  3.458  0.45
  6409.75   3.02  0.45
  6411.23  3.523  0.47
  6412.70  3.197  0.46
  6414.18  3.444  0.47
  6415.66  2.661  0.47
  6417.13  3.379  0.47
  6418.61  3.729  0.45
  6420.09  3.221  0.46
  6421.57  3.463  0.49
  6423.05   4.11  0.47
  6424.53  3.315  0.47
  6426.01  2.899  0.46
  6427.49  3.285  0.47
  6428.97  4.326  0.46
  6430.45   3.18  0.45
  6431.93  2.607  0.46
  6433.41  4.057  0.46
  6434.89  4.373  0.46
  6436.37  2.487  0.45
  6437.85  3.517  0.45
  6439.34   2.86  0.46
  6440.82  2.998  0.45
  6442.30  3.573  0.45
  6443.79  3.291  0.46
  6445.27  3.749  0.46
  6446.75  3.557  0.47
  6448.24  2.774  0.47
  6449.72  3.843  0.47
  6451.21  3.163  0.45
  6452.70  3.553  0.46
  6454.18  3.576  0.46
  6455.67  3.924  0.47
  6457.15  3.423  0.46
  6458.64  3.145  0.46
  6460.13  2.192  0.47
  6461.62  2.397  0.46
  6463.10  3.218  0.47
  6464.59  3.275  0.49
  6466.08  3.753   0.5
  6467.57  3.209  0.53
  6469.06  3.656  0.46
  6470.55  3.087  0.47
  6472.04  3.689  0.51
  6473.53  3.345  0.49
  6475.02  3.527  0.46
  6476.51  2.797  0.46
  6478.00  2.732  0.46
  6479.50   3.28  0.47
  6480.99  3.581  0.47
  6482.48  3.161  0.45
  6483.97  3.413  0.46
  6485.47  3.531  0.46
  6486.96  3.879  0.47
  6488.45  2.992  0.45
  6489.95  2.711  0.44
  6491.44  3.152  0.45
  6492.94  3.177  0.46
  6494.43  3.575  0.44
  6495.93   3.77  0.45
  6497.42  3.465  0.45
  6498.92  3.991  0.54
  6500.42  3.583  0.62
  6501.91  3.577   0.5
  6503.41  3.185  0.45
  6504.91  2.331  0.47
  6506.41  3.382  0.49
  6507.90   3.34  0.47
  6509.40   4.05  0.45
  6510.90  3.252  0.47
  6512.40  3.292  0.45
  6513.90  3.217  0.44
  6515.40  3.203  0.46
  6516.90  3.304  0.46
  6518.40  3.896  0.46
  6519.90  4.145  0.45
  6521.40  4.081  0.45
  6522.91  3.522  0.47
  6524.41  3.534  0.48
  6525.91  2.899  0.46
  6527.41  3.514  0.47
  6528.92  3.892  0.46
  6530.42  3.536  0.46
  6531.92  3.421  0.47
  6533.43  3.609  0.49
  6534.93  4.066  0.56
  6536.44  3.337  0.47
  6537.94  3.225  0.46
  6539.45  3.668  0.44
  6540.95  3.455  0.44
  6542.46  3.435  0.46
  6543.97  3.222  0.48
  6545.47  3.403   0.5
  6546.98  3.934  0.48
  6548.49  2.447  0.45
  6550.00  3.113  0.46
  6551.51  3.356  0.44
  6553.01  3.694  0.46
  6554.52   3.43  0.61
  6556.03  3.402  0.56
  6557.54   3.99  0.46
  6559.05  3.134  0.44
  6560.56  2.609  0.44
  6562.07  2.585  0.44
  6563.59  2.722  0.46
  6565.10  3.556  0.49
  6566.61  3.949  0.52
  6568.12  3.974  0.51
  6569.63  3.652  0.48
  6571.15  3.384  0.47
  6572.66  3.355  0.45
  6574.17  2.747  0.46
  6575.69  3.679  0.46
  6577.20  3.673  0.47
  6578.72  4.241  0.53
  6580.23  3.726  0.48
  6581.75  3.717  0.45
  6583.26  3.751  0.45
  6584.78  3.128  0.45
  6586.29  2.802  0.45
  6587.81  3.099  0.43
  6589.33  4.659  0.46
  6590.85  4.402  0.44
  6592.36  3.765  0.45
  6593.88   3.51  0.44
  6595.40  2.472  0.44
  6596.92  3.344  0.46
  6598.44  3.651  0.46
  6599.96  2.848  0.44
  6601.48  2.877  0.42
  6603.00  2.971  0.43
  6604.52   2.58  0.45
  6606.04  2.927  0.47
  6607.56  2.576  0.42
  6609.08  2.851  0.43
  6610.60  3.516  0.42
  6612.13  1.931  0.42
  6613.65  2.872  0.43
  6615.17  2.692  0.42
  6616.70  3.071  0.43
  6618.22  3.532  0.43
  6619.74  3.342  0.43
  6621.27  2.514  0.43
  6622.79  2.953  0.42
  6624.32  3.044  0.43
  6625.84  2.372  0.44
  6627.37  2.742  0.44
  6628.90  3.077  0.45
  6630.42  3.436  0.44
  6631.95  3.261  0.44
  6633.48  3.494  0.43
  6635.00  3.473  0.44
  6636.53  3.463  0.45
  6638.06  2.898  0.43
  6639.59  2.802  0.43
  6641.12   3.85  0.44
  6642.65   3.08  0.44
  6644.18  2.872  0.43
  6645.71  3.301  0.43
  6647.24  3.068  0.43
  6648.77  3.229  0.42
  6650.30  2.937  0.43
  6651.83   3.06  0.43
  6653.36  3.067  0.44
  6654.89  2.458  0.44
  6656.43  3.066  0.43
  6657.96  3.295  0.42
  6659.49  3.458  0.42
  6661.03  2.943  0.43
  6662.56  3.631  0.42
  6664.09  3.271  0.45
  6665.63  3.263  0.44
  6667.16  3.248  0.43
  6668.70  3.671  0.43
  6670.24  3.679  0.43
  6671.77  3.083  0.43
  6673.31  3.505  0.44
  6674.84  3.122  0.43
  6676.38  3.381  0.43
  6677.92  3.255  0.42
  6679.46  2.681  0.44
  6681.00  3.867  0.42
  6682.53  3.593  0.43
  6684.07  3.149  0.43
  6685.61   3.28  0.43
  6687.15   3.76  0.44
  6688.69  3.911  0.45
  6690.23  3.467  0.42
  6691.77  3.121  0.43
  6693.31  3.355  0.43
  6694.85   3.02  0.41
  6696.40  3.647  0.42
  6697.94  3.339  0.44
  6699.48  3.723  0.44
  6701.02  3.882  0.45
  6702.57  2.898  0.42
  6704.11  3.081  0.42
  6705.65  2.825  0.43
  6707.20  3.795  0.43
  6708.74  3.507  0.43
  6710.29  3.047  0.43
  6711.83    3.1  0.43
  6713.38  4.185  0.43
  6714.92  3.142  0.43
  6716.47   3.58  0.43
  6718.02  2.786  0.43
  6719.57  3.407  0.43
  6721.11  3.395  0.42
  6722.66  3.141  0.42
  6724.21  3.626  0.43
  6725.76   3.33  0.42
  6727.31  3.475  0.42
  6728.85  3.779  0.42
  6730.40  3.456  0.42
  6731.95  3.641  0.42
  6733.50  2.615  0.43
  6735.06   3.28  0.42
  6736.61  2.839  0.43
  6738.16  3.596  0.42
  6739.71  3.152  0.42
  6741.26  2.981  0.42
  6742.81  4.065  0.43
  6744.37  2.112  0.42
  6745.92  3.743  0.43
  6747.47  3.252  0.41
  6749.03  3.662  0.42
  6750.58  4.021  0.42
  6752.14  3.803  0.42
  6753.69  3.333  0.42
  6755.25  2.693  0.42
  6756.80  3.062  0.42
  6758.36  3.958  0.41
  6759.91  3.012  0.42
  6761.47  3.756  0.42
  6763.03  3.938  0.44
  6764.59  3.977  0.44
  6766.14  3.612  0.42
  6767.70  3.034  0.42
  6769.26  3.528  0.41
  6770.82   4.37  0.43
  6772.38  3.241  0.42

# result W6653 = 0.06 mag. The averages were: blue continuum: 3.22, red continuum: 3.37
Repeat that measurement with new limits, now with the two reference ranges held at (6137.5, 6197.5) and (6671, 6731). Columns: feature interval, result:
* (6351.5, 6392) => -0.02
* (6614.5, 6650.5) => 0.08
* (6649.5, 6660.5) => 0.11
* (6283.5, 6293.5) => -0.11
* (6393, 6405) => 0.05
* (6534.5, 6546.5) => -0.04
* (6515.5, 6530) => -0.09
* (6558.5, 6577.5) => 0.01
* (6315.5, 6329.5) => -0.06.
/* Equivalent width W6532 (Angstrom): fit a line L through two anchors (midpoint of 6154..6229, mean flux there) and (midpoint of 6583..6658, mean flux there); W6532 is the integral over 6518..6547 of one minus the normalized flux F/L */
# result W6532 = -4.0 Angstrom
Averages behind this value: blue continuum 3.25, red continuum 3.11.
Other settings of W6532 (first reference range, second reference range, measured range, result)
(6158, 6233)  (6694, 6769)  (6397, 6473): 0.32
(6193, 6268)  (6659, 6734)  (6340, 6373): 1.66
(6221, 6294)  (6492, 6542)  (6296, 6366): 3.54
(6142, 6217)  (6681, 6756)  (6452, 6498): 0.25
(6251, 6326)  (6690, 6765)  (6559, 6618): 2.05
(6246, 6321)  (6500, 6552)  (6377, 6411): 2.01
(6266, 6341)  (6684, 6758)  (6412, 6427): -0.03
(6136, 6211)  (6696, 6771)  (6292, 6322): -1.56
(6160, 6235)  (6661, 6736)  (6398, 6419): 0.77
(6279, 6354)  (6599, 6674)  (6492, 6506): -1.02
